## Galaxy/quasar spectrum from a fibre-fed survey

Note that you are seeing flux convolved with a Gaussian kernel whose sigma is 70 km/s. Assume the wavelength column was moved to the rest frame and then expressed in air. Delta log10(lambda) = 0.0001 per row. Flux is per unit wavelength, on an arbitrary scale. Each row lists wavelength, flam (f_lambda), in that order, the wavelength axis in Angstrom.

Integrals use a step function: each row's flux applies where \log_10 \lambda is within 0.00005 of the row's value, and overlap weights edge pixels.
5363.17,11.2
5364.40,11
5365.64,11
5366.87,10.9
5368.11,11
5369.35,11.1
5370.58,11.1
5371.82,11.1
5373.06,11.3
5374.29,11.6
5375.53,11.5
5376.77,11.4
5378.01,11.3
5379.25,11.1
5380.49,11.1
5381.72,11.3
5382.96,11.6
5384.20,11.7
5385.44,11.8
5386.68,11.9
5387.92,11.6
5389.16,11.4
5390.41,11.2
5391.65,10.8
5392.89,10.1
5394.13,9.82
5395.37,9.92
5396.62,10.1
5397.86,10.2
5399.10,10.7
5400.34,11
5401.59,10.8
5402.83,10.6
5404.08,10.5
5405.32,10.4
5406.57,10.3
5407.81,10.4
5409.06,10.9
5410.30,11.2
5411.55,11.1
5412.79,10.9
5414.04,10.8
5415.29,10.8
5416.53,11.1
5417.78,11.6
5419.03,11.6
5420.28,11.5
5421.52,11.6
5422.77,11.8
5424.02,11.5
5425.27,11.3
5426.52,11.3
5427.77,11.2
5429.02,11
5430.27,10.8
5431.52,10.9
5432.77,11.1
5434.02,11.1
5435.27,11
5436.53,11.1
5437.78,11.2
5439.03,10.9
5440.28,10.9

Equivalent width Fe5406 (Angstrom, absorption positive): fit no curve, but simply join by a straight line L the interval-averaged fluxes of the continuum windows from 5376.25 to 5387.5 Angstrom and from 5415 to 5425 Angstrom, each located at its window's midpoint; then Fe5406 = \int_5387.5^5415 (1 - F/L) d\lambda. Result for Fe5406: 1.9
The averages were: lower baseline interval 11.5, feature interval 10.7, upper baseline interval 11.5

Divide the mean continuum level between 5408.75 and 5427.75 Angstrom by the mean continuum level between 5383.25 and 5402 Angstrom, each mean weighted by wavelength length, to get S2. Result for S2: 1.04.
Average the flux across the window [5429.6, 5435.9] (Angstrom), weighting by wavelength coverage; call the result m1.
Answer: 11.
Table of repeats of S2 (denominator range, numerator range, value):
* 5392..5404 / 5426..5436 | 1.06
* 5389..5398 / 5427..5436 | 1.06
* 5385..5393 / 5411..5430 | 1.00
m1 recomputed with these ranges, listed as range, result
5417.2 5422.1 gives 11.6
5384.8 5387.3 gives 11.9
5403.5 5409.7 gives 10.5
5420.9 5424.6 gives 11.6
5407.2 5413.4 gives 10.9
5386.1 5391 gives 11.5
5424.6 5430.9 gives 11.1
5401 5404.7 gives 10.6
